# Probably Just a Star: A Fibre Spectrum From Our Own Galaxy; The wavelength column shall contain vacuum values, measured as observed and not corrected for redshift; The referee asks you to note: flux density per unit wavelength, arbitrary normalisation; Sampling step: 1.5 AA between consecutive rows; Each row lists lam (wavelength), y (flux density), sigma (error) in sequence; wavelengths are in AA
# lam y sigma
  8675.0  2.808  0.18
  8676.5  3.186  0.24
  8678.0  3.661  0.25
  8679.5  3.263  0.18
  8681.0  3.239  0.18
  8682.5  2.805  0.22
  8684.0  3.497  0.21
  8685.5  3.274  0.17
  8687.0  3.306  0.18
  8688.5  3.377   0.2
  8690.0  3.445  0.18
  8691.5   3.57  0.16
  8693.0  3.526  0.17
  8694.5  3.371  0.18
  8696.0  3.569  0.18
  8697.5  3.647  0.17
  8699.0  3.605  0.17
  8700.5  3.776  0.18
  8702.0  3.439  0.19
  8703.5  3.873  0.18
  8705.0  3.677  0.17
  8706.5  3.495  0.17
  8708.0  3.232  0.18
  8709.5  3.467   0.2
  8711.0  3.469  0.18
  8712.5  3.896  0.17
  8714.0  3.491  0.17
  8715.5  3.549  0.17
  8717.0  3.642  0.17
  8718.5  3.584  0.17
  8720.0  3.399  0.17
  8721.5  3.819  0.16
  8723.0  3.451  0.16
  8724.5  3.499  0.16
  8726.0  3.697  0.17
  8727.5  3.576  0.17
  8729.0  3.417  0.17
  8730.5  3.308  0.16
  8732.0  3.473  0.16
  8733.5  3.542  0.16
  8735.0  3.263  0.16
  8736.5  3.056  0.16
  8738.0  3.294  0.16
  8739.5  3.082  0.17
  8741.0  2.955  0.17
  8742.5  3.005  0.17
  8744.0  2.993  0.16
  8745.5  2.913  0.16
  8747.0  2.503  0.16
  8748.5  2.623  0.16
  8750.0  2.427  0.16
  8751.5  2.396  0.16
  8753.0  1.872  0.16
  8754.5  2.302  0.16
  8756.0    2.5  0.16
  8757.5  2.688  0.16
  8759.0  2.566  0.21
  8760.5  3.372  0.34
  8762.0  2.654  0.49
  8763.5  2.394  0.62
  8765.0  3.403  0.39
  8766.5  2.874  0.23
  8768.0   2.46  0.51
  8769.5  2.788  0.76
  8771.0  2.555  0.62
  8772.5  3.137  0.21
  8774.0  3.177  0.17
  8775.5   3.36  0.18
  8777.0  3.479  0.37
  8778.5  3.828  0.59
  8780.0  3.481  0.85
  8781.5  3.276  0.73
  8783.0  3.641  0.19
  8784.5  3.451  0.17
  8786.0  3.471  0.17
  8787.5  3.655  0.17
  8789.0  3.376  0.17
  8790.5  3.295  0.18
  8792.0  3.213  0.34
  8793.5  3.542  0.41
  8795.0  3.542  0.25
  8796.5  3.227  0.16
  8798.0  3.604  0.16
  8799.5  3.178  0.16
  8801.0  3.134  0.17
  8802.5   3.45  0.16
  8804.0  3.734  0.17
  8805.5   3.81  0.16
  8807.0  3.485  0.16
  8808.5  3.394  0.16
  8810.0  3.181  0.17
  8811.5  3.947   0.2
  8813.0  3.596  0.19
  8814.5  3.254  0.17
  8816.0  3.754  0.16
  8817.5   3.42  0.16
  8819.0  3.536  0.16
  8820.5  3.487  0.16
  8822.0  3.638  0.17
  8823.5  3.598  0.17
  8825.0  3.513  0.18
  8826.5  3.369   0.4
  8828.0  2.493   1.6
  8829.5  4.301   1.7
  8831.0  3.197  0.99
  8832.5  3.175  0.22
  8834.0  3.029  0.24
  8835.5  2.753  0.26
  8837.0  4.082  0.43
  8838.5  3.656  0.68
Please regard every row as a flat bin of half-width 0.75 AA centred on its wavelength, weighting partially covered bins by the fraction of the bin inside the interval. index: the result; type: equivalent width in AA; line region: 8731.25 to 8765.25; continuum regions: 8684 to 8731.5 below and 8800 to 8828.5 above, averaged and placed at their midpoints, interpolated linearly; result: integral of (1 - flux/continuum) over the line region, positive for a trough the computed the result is 6.6 AA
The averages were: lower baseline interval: 3.53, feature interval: 2.83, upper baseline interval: 3.47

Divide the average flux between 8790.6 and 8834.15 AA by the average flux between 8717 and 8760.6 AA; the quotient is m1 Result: 1.13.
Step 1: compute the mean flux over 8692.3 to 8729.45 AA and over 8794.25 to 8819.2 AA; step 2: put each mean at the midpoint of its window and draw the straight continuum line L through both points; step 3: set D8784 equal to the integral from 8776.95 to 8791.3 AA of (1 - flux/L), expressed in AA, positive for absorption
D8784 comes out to 0.0 AA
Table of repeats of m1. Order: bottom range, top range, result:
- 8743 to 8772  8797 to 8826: 1.32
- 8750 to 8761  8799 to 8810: 1.38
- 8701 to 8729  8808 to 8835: 0.96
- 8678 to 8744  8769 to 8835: 0.99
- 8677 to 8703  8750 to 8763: 0.74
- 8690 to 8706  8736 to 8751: 0.80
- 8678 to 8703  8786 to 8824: 1.01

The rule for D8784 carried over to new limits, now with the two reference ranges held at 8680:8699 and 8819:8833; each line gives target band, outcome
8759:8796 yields 2.2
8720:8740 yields -0.1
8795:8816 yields -0.3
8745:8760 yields 4.1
